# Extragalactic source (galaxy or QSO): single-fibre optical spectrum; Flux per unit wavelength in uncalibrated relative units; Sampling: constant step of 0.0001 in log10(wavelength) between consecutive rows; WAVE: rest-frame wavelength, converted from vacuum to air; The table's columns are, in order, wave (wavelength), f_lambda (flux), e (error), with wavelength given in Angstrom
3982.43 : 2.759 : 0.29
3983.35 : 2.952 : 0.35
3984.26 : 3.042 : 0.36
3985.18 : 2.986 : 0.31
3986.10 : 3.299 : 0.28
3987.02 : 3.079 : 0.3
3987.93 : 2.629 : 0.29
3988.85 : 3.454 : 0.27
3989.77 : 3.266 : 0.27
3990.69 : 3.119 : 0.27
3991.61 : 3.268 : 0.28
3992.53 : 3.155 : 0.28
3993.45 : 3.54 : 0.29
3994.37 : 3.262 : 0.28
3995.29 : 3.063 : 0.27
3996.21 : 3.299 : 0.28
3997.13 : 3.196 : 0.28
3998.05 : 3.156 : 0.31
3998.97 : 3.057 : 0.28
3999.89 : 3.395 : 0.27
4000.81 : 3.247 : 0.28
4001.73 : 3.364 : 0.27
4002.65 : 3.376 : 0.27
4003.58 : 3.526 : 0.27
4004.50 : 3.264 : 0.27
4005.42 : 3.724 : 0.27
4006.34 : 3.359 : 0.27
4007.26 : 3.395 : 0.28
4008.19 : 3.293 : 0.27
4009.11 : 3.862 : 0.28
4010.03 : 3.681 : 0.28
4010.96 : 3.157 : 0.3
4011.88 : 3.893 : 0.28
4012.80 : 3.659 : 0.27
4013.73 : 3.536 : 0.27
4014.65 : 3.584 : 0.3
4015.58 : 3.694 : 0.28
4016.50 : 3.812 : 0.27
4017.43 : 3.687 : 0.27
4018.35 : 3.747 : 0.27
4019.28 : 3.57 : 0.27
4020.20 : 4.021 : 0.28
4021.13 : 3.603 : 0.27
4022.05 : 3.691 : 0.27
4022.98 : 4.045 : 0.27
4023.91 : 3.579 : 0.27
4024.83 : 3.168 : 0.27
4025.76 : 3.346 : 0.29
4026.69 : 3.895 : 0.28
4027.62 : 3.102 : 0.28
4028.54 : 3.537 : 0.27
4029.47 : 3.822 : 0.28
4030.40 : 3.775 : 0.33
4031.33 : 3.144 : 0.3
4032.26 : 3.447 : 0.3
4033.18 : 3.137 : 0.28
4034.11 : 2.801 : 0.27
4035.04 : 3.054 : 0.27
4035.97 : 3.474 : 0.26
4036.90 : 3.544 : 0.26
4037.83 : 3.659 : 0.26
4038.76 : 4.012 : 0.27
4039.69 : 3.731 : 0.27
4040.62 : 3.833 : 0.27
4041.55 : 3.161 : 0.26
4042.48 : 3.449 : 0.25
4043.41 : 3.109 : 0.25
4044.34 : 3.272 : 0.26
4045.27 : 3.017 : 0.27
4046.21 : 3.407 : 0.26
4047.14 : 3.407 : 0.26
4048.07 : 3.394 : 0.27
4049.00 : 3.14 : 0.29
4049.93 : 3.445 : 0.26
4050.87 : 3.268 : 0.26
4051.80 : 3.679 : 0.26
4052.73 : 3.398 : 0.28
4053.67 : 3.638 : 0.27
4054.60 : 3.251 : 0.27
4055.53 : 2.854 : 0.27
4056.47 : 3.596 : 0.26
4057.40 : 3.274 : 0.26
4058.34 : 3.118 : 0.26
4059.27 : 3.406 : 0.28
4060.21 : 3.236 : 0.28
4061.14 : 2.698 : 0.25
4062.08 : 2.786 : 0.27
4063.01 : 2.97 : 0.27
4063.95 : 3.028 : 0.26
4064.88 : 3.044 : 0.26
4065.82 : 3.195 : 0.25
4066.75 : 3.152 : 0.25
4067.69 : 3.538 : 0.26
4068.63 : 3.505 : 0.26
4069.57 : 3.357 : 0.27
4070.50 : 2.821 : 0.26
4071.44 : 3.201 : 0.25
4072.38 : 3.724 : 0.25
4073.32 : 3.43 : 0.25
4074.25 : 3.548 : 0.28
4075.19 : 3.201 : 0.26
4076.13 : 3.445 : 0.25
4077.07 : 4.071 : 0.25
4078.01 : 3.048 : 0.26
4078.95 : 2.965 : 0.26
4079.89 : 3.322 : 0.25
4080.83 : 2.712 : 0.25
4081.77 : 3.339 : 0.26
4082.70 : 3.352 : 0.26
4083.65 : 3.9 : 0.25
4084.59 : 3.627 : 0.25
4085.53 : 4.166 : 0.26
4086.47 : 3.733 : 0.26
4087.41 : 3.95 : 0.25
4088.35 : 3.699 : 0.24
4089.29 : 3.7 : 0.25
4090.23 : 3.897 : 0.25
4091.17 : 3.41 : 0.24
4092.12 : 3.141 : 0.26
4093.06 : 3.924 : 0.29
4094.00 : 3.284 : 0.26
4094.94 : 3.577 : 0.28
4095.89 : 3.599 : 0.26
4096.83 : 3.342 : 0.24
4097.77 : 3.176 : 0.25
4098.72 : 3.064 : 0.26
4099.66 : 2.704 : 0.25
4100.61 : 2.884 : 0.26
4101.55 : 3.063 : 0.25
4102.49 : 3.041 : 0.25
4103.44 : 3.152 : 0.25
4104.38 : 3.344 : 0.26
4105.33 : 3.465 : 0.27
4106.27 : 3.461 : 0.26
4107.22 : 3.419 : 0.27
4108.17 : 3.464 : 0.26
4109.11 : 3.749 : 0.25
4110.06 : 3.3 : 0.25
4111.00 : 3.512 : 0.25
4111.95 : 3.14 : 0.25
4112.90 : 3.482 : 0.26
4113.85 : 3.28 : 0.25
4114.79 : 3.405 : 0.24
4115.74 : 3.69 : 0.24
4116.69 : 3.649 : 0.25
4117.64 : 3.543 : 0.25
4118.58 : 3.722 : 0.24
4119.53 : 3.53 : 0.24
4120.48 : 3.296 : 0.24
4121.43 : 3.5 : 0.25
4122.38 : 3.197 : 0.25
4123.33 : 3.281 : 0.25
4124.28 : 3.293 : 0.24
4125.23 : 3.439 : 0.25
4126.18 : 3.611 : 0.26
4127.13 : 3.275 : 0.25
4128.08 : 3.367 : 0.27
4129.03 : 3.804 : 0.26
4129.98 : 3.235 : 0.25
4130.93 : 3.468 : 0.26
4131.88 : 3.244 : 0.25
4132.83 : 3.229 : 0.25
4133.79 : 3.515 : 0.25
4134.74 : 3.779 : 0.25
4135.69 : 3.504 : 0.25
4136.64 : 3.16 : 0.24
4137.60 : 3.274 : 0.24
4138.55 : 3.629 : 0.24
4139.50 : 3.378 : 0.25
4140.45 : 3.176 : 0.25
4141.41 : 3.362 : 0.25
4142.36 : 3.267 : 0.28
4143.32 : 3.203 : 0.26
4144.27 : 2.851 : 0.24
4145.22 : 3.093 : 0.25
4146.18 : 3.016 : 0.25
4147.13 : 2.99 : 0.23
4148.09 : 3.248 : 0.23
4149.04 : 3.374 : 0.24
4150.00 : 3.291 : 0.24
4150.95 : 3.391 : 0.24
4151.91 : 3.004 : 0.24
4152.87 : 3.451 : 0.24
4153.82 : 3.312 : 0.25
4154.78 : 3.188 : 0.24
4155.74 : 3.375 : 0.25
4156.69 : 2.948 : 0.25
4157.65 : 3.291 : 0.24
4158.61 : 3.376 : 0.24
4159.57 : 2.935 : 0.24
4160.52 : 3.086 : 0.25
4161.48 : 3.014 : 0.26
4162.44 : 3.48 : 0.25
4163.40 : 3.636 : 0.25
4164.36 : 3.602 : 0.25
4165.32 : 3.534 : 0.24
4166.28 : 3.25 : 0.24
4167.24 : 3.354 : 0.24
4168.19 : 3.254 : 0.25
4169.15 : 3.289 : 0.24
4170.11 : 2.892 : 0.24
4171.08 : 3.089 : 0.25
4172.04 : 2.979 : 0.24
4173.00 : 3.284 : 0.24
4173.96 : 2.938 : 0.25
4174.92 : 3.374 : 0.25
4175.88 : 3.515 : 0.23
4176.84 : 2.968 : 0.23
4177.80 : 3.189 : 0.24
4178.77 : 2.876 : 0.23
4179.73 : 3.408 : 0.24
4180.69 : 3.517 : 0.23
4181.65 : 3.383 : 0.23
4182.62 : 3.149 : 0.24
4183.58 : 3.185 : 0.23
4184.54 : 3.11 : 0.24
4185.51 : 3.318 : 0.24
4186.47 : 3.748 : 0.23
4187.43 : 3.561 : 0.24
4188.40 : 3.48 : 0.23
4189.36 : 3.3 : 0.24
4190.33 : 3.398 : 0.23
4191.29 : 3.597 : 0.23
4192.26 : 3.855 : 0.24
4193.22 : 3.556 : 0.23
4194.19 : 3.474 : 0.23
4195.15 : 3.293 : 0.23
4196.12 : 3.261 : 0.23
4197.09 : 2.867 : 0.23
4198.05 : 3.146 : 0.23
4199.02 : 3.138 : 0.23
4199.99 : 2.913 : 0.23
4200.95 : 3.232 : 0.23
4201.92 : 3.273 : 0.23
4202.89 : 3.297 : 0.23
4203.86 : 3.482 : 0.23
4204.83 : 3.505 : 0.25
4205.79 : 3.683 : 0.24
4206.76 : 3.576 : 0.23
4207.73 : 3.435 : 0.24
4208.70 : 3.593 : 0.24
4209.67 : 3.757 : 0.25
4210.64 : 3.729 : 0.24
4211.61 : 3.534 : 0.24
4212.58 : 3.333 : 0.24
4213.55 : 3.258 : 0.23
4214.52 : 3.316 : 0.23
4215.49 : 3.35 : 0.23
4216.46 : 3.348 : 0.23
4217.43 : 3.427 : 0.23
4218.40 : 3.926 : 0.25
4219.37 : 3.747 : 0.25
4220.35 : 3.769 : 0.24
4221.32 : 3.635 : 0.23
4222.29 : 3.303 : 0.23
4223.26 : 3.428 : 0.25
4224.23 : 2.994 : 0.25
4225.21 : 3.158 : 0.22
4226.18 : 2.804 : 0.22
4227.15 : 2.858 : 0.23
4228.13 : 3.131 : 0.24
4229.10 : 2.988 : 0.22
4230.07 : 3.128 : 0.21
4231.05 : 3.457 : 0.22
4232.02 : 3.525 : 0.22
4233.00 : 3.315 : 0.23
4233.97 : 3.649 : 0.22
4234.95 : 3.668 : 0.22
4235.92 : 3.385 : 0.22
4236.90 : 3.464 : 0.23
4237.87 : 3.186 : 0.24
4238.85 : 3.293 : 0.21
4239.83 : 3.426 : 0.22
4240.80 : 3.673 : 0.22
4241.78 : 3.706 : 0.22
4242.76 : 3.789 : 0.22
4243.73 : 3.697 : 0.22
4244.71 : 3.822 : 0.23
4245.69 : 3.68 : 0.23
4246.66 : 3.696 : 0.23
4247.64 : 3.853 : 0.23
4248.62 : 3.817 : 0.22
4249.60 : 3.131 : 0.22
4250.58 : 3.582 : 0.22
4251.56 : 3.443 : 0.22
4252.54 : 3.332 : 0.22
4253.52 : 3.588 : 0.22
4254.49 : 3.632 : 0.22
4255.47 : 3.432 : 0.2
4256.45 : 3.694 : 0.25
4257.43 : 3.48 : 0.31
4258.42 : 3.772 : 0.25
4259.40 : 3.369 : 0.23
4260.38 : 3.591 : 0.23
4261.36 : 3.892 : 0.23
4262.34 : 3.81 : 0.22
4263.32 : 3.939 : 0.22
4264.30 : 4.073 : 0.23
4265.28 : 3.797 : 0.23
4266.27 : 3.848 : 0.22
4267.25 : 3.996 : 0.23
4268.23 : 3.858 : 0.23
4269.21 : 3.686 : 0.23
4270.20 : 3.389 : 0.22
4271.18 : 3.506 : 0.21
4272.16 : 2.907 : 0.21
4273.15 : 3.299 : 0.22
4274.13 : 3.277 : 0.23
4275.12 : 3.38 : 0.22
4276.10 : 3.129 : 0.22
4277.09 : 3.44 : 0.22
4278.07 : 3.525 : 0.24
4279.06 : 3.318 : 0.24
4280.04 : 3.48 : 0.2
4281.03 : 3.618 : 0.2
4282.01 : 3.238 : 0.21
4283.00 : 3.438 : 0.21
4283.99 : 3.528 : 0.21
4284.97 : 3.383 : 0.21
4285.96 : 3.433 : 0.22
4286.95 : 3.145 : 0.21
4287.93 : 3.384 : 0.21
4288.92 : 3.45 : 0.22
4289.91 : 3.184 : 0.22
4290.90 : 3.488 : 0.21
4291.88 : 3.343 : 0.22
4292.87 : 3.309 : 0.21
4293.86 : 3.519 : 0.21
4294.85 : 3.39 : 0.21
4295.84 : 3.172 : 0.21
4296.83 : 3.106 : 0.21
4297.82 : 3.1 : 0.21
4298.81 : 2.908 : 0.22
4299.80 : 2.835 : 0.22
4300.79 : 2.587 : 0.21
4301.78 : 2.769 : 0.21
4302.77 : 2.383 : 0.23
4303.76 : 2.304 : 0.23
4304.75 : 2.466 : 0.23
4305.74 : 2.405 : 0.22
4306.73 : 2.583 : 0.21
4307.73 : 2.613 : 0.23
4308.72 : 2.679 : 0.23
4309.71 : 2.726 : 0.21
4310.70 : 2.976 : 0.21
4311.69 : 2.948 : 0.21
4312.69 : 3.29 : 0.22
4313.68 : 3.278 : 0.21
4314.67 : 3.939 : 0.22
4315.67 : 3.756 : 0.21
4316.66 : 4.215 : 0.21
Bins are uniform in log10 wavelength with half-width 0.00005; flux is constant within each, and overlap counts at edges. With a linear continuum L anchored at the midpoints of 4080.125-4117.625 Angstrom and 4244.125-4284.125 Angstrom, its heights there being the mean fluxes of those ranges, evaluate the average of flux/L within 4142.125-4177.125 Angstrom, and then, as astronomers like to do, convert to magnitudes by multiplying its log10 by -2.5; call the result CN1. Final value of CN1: 0.08 mag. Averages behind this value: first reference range 3.43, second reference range 3.57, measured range 3.22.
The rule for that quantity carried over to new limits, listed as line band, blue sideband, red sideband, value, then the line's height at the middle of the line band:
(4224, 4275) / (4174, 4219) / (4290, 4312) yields -0.12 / 3.14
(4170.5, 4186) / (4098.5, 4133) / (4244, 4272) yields 0.09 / 3.49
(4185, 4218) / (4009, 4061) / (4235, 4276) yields 0.05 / 3.56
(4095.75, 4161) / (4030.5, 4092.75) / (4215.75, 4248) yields 0.03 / 3.4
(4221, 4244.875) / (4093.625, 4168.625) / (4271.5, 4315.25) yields -0.06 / 3.2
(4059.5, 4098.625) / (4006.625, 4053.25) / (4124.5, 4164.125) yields 0.01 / 3.42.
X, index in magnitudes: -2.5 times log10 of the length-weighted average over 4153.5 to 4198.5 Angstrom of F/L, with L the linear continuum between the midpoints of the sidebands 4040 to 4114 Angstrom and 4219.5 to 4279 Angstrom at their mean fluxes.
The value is 0.047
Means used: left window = 3.35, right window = 3.5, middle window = 3.29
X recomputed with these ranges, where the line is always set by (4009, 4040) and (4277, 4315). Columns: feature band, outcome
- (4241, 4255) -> -0.14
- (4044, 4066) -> 0.09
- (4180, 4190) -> -0.03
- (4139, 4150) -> 0.06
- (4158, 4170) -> 0.01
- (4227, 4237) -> -0.04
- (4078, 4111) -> 0.01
